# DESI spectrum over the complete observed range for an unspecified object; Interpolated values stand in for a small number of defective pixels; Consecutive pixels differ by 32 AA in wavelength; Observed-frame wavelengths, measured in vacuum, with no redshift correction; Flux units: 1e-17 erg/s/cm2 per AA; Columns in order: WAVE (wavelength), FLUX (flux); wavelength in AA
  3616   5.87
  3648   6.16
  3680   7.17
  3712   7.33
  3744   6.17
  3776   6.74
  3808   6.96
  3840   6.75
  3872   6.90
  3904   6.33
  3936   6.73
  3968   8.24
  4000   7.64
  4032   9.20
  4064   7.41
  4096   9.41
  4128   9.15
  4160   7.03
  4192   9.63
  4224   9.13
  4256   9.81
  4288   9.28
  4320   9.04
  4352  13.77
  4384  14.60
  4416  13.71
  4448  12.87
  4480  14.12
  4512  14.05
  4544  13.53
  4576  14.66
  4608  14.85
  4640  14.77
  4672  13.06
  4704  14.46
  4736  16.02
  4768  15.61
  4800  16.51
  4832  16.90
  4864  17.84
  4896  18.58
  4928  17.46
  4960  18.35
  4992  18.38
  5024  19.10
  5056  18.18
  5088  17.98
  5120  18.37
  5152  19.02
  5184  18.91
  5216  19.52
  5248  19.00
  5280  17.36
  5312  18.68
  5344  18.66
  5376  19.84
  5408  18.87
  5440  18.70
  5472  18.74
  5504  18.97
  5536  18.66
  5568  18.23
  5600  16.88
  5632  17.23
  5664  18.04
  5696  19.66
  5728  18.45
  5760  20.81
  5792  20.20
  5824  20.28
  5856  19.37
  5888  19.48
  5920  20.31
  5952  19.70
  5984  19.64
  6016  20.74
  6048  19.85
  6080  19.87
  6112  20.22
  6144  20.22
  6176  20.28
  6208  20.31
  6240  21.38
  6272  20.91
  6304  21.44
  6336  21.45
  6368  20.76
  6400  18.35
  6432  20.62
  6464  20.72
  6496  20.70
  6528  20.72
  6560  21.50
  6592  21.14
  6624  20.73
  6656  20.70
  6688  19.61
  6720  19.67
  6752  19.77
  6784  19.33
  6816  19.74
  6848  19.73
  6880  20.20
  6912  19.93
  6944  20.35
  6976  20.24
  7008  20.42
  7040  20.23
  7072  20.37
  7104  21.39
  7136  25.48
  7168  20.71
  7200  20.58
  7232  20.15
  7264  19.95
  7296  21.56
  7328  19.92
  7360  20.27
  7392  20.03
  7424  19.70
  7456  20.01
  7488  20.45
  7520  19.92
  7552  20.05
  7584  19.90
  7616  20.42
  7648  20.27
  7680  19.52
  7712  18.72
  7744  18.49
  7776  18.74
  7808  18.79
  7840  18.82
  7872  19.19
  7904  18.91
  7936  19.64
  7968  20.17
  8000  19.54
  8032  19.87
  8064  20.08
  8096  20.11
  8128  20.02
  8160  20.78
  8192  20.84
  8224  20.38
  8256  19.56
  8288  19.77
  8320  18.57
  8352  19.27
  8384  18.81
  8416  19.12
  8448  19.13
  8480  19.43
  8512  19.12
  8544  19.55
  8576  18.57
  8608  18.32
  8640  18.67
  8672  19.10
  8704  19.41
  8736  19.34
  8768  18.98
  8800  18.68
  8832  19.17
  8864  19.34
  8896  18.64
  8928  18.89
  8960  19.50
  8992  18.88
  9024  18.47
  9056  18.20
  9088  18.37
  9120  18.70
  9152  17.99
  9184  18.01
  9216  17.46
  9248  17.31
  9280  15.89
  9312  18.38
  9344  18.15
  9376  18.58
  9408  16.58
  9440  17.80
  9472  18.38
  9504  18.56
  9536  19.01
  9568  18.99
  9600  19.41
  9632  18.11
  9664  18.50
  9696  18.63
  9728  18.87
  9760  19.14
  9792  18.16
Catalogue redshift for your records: 0.09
